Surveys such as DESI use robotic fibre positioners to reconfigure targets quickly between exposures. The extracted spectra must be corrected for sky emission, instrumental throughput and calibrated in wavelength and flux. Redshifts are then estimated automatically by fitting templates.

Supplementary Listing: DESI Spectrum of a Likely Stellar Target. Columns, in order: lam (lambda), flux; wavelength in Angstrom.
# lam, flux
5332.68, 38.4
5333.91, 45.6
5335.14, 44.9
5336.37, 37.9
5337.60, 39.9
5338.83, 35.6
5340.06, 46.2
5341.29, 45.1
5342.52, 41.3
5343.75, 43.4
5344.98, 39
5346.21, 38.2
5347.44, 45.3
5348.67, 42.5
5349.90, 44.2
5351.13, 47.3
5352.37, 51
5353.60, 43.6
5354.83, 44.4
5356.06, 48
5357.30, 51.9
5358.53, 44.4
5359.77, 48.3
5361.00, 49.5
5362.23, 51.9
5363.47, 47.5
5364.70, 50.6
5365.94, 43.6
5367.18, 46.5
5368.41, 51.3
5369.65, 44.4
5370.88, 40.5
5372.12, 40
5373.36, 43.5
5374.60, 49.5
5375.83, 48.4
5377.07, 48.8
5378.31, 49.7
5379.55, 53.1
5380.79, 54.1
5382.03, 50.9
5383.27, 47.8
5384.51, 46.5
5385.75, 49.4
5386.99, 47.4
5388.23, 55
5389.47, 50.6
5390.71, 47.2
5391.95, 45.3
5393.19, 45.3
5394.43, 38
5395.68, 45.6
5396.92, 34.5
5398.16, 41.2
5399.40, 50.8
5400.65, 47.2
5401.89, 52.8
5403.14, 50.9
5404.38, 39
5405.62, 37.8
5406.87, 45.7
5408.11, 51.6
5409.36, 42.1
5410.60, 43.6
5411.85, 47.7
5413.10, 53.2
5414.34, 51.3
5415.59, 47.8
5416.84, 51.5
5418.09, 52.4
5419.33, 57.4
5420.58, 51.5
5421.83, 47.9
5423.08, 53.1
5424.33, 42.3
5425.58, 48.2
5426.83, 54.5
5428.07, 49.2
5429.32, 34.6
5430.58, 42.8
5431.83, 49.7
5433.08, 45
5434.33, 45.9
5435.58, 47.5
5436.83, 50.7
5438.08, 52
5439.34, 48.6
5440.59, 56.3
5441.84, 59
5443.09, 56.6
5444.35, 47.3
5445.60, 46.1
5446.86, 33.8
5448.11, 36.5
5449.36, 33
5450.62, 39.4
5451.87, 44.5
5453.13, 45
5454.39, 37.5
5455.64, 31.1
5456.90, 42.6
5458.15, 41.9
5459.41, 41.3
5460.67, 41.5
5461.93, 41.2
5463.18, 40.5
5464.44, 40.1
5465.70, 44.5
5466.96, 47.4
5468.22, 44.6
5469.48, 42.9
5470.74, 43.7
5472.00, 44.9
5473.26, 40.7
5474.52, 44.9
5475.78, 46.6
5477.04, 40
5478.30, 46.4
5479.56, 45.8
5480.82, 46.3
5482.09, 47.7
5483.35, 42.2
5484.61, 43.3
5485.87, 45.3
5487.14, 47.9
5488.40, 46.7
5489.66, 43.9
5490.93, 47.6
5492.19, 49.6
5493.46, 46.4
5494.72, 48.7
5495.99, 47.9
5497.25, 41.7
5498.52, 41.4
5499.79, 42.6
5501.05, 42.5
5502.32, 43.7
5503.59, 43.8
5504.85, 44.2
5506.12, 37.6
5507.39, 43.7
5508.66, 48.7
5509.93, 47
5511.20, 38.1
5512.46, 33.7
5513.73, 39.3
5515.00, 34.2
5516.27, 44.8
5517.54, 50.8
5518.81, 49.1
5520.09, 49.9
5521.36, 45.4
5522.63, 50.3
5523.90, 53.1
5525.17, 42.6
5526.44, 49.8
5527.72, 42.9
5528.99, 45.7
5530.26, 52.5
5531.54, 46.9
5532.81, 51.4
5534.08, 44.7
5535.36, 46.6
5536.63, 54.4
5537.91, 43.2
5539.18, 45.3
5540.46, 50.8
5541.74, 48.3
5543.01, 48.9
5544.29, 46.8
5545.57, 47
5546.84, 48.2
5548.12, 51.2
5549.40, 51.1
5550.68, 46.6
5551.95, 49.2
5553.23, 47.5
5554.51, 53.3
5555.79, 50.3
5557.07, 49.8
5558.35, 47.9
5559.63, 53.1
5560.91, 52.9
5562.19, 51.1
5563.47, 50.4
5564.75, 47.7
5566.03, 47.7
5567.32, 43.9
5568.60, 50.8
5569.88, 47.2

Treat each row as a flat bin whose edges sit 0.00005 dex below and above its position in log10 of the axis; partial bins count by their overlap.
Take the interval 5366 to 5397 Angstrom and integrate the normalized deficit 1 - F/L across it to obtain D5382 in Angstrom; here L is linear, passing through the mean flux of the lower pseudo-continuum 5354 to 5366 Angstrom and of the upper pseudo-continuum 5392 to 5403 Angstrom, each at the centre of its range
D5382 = -0.6 Angstrom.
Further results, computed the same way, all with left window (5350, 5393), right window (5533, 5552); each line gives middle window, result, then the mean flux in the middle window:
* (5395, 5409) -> 0.8 Angstrom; 45.1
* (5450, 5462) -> 1.9 Angstrom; 40.6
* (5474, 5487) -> 0.8 Angstrom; 45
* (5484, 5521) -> 3.0 Angstrom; 44.3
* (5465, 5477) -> 1.0 Angstrom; 44.2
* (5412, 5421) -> -0.7 Angstrom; 51.9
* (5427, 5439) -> 0.3 Angstrom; 46.7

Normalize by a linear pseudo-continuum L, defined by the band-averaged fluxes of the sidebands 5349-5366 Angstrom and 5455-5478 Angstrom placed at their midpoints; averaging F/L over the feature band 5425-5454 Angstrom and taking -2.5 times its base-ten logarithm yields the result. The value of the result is -0.06 mag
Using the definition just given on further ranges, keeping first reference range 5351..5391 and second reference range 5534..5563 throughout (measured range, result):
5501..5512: 0.14 mag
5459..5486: 0.12 mag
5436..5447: -0.05 mag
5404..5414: 0.07 mag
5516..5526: 0.01 mag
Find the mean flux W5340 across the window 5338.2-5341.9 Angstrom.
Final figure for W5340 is 42.3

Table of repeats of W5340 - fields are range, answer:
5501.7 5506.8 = 42.3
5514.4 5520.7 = 45.7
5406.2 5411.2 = 45.7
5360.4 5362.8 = 50.8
